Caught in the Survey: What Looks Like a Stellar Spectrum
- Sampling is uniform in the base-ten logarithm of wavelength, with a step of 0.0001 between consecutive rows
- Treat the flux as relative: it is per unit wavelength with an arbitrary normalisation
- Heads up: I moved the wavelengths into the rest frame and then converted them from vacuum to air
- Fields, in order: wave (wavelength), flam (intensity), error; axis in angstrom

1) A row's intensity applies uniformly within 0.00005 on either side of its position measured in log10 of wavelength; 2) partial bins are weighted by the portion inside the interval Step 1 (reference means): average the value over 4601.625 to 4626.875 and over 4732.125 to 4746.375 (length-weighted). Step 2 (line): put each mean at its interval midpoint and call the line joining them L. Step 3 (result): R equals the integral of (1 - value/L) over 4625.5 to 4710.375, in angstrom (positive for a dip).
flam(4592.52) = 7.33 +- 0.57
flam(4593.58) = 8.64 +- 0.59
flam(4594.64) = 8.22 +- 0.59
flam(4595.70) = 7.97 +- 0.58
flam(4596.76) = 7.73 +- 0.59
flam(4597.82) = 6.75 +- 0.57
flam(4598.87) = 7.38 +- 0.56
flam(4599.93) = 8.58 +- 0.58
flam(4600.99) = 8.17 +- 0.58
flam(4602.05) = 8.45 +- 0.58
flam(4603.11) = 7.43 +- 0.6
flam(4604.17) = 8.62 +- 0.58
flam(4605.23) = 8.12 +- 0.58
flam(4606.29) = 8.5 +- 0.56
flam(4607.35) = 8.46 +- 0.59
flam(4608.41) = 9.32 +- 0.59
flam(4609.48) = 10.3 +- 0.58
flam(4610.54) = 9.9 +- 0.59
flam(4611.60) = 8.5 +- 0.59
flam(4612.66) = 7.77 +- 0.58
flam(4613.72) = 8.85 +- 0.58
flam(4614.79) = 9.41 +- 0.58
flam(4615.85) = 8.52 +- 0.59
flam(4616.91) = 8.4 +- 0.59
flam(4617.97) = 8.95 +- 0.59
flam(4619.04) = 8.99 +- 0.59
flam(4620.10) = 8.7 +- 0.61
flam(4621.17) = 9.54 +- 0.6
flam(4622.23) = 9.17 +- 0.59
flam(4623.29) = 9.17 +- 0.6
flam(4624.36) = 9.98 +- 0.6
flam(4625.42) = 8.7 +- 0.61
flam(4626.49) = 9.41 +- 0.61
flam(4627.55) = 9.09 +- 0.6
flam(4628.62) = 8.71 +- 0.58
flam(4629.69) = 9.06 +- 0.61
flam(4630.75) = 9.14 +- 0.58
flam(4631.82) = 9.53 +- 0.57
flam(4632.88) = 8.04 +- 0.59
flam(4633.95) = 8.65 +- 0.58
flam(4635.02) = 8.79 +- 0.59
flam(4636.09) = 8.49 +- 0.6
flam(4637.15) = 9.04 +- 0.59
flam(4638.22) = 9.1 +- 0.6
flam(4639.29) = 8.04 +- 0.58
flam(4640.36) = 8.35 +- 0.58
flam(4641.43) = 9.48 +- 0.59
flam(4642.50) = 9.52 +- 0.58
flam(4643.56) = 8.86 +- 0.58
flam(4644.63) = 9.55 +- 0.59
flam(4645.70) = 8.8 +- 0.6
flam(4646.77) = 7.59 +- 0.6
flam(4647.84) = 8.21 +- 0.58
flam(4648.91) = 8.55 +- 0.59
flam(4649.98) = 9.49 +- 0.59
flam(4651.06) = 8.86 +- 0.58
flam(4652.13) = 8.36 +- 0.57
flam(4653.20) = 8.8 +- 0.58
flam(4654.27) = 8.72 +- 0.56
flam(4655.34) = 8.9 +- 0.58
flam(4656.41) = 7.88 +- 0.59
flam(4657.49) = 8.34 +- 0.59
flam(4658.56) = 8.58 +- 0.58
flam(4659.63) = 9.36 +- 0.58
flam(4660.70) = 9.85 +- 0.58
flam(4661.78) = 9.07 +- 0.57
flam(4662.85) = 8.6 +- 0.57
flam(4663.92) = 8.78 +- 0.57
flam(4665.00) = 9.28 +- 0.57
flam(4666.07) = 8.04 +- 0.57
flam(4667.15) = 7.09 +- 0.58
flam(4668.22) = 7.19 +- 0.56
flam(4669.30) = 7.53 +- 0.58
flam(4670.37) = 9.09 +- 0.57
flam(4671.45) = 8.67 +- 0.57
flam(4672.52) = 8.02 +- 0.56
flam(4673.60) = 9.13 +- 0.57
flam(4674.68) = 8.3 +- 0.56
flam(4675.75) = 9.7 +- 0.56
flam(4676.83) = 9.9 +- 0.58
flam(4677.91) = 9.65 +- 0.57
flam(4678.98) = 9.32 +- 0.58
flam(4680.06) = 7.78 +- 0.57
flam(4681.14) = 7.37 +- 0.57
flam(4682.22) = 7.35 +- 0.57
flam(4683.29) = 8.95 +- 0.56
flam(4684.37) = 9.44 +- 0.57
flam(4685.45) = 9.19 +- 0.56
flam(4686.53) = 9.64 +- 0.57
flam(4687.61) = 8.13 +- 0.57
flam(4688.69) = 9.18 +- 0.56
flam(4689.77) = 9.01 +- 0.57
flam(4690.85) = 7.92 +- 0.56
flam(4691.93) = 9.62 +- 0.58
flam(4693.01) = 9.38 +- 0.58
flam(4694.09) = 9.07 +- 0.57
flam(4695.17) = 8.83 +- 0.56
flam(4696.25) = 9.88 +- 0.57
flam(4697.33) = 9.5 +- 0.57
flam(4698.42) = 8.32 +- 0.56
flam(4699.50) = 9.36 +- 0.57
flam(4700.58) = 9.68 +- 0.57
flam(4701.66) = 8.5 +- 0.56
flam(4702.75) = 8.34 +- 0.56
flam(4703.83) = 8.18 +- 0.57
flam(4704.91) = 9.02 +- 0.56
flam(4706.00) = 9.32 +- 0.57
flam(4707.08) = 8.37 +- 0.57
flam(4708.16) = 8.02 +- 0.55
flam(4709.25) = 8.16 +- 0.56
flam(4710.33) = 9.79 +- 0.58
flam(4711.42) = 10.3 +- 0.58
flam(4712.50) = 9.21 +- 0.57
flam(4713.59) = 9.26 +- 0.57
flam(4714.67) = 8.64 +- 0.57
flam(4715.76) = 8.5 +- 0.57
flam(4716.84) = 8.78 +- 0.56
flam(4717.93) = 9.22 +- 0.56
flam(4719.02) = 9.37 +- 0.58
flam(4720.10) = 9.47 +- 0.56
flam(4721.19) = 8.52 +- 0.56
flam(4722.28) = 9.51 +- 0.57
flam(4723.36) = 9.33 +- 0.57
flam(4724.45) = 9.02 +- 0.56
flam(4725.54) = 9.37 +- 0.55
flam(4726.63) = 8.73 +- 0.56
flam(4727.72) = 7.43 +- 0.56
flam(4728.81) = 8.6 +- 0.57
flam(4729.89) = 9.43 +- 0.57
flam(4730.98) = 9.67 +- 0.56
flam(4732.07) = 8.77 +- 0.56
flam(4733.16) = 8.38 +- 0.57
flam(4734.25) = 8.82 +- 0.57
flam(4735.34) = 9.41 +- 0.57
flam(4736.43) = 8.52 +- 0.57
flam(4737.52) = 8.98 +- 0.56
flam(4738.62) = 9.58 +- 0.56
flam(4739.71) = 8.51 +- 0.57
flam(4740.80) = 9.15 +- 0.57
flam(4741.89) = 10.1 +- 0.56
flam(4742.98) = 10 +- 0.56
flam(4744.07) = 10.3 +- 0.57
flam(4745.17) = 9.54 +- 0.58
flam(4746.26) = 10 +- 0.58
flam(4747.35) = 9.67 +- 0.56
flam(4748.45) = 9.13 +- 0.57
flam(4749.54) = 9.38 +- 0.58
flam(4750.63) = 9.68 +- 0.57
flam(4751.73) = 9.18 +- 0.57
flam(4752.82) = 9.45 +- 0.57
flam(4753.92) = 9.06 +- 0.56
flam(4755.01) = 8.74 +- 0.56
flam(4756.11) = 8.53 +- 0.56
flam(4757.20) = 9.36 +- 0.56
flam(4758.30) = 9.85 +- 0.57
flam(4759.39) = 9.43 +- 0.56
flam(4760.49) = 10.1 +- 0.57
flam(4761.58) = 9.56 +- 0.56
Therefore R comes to 2.61 angstrom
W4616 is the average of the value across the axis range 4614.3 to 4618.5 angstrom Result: 8.83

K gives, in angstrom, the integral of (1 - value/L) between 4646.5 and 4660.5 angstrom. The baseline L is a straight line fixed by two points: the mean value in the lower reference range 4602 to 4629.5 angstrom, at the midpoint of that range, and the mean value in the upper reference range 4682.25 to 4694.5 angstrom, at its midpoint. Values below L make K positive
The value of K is 0.47 angstrom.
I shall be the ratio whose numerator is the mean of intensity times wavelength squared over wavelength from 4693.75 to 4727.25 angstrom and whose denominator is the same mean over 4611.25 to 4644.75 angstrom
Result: 1.0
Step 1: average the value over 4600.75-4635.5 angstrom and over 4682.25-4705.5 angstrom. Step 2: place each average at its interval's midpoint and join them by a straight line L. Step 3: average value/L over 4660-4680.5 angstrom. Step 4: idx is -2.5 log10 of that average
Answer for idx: 0.03 mag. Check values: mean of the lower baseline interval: 8.86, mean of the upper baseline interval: 8.97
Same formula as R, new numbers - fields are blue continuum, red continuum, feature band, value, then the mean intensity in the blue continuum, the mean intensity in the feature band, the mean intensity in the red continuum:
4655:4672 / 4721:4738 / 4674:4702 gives -1.0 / 8.51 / 8.97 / 8.92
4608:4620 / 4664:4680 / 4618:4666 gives -0.4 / 8.98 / 8.88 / 8.61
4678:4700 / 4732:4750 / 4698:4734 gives 0.7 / 8.88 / 8.93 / 9.32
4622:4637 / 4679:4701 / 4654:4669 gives 0.7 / 9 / 8.53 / 8.89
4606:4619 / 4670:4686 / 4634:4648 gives 0.1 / 8.91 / 8.77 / 8.79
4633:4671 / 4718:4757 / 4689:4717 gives 0.0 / 8.64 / 8.97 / 9.18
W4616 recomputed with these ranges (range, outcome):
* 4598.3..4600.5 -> 7.98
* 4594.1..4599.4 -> 7.61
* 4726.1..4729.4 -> 8.29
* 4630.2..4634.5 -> 8.85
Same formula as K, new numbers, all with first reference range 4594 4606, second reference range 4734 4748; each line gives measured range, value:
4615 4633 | -1.8 angstrom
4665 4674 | 0.6 angstrom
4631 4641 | -0.4 angstrom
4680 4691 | 0.3 angstrom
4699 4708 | 0.2 angstrom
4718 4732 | 0.4 angstrom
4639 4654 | -0.5 angstrom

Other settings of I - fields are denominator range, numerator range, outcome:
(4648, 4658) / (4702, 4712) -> 1.05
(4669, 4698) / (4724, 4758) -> 1.06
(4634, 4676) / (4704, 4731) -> 1.07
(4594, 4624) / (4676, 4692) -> 1.06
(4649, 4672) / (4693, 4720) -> 1.07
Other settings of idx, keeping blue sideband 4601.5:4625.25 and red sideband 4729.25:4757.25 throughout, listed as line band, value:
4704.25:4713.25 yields 0.018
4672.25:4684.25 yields 0.043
